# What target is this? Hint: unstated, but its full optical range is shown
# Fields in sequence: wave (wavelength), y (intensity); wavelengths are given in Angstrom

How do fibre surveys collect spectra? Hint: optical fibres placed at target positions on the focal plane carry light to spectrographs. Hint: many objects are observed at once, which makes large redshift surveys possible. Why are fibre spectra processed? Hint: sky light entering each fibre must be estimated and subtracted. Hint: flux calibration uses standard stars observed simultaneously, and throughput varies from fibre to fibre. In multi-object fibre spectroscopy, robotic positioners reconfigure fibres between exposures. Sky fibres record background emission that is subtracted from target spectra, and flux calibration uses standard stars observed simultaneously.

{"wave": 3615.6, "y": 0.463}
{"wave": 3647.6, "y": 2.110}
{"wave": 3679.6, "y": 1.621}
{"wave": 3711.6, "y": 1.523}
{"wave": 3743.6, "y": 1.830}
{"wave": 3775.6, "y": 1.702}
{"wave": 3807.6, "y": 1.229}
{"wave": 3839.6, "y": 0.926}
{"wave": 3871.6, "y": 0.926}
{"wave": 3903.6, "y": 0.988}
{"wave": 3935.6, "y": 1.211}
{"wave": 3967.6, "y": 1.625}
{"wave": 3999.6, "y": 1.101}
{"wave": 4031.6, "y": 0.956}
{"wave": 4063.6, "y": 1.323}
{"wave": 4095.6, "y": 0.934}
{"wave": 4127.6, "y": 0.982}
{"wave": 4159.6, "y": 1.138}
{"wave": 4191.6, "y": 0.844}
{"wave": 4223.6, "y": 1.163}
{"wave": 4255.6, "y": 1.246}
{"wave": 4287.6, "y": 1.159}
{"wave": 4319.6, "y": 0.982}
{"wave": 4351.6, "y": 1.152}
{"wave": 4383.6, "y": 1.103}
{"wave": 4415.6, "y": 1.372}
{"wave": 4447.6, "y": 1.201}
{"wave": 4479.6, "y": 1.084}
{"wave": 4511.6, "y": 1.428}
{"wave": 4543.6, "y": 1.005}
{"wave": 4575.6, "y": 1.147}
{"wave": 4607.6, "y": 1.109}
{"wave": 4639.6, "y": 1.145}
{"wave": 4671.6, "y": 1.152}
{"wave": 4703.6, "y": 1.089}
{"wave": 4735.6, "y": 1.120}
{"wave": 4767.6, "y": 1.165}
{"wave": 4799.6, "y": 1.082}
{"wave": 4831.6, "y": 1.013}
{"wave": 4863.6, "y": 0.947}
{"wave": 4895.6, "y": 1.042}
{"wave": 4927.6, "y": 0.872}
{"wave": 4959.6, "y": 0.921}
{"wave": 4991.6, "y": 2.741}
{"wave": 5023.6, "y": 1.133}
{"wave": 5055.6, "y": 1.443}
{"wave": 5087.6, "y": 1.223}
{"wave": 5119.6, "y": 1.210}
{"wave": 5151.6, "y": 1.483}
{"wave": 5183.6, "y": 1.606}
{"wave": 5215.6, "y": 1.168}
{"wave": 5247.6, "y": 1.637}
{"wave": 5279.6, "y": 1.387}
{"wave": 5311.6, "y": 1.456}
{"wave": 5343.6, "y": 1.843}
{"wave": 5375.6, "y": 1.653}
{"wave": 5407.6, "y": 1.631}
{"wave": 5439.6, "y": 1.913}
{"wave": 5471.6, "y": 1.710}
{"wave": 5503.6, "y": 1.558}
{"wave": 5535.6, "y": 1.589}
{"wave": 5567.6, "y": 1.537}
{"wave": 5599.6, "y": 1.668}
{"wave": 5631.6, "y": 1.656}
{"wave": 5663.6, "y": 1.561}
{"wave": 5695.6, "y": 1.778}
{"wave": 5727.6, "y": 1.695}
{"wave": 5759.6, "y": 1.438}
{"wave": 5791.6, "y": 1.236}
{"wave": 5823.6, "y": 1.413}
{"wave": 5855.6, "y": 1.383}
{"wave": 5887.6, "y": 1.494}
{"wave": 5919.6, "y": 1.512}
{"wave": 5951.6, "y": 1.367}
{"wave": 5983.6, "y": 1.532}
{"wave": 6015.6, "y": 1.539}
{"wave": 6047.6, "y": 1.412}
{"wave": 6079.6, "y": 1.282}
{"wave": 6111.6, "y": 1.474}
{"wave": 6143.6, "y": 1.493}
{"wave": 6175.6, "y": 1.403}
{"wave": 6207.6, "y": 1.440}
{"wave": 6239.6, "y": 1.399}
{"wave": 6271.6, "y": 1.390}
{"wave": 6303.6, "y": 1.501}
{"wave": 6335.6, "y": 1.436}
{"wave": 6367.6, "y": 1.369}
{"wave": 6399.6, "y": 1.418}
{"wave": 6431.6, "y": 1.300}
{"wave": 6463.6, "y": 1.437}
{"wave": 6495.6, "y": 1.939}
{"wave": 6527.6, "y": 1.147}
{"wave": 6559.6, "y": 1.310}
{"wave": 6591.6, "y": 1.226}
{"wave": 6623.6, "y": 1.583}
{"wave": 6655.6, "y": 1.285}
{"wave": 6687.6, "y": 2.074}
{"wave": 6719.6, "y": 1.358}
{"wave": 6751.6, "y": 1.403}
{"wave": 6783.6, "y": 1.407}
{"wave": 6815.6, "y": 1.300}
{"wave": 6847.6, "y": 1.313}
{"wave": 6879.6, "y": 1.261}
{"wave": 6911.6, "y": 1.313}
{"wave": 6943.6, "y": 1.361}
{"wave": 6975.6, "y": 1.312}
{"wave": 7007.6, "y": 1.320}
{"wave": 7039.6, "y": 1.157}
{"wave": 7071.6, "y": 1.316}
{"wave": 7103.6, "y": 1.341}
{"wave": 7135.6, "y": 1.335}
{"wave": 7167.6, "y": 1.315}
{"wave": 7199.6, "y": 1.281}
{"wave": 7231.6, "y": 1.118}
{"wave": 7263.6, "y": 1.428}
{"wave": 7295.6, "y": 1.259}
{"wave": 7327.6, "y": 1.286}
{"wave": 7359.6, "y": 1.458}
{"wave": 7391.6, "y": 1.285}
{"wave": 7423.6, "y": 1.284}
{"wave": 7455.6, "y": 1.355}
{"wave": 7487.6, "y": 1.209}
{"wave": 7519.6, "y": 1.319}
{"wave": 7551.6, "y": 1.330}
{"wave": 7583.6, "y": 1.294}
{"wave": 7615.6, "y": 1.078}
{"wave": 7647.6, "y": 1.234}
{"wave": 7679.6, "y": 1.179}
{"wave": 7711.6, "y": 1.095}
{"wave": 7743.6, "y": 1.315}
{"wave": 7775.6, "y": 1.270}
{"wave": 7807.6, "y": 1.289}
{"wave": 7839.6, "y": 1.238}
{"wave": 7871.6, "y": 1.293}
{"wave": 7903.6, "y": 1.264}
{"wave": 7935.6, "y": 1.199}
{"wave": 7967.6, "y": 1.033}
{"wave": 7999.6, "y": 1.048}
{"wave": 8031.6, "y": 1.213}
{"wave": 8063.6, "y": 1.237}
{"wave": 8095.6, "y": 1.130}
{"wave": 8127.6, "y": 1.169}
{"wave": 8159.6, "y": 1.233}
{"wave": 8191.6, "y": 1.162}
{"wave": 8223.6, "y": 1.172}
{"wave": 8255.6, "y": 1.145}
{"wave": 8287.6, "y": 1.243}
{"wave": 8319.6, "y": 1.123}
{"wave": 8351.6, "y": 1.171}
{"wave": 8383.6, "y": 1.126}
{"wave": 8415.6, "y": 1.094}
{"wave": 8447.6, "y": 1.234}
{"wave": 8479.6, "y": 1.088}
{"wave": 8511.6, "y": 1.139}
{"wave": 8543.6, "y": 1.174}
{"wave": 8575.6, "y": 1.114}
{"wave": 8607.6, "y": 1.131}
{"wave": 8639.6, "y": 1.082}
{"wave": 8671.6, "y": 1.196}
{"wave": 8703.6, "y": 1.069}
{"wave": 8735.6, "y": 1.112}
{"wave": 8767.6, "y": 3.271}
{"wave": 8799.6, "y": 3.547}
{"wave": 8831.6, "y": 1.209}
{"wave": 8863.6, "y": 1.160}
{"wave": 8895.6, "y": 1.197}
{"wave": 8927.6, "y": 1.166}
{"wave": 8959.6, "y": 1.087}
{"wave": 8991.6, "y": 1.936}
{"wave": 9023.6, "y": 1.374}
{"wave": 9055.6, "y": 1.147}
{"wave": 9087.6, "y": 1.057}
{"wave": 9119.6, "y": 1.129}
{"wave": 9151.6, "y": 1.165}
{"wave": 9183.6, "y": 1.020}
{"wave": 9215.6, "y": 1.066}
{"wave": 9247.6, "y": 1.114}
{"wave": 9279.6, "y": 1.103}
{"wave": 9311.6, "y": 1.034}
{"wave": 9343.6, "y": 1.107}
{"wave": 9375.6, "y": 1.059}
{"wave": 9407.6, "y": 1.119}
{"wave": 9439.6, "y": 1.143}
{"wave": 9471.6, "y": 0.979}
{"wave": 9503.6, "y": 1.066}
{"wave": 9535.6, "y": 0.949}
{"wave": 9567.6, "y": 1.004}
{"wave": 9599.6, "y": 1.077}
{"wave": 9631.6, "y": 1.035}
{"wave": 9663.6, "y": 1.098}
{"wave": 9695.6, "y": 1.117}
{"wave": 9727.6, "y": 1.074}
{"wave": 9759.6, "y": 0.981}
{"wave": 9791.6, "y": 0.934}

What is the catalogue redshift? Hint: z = 0.34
